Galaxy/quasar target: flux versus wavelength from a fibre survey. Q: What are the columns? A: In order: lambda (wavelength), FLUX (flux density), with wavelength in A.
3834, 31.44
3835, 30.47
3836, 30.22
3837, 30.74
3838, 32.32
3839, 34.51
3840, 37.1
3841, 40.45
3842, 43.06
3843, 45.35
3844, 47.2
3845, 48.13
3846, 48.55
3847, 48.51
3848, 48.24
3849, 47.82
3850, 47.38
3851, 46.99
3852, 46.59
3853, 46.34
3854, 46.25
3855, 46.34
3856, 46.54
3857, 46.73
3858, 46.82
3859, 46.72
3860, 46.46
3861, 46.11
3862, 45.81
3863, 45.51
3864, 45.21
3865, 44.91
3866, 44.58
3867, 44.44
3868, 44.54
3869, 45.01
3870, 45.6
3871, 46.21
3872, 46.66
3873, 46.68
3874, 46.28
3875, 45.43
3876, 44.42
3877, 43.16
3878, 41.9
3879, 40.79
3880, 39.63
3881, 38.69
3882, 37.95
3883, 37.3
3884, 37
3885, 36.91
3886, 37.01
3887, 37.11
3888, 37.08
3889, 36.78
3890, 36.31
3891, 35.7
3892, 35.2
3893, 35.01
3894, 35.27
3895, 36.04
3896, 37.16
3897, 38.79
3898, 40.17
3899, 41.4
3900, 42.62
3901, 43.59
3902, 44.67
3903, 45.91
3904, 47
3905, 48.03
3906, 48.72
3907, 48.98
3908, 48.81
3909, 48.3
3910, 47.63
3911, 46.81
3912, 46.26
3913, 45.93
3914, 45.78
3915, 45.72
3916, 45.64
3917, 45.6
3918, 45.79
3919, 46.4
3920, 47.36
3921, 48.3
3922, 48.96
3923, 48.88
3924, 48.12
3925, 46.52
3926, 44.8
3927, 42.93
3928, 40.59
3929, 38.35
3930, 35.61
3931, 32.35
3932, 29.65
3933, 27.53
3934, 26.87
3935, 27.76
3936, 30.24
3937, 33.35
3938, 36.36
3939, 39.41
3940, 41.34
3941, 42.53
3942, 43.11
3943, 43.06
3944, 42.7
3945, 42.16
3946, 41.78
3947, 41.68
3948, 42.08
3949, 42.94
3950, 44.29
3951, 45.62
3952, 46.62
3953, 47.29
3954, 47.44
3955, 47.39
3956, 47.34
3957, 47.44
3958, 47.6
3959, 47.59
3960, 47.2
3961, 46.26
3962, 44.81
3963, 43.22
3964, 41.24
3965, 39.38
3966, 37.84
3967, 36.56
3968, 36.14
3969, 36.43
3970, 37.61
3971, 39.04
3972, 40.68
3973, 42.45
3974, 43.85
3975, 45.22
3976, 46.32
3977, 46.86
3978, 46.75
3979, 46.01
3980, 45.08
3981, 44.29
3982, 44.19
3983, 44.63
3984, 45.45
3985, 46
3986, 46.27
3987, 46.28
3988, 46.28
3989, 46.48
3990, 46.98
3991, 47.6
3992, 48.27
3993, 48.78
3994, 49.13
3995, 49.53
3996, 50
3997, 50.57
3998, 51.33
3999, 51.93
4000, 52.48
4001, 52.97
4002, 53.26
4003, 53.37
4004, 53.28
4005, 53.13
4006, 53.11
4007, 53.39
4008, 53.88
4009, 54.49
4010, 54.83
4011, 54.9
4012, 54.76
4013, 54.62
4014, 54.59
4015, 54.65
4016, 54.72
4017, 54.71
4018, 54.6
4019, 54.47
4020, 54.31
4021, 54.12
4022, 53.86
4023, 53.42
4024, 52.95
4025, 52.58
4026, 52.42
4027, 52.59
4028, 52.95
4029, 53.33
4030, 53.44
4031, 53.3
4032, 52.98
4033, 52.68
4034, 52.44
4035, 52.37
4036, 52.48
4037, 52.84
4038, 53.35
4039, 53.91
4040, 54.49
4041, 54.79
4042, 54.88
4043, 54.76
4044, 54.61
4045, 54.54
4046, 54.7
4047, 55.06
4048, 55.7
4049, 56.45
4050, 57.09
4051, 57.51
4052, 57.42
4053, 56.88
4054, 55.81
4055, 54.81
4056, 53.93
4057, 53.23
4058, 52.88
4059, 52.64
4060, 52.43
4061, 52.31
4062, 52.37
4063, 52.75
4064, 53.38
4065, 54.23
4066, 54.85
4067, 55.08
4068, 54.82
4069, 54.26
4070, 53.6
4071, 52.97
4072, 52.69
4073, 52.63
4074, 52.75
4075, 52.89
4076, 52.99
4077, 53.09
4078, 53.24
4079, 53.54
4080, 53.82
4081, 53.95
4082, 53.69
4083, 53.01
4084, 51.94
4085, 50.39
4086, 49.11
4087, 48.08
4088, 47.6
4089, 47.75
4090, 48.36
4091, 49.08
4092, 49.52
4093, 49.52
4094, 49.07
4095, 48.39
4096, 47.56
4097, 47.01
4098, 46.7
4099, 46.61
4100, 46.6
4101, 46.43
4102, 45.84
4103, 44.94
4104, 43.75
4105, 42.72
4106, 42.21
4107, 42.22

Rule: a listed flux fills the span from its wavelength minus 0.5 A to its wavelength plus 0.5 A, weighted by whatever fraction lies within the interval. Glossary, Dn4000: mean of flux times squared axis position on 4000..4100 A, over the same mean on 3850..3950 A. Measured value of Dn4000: 1.3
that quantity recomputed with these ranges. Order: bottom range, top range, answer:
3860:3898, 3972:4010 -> 1.25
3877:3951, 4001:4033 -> 1.38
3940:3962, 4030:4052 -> 1.27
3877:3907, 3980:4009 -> 1.31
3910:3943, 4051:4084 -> 1.40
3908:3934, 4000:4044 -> 1.30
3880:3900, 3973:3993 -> 1.29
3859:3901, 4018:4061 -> 1.42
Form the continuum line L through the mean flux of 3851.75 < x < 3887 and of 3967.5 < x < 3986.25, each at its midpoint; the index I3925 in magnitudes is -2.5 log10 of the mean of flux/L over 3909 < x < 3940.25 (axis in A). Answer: 0.06 mag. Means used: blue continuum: 43.8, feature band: 41.3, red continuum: 43.3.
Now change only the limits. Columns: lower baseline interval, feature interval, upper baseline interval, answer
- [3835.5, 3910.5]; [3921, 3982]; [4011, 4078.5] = 0.15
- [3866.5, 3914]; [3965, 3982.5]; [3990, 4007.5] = 0.17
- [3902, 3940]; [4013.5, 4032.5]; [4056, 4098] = -0.11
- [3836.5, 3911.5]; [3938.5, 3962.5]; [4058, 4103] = 0.03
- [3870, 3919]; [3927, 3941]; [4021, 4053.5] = 0.31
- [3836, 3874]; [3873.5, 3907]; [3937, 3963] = 0.10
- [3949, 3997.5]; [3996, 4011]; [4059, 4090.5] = -0.13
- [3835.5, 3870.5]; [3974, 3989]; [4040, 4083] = 0.11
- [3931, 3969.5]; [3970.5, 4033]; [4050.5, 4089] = -0.09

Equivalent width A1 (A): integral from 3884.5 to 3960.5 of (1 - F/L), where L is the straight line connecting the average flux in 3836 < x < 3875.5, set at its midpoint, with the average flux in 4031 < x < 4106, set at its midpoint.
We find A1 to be 7.9 A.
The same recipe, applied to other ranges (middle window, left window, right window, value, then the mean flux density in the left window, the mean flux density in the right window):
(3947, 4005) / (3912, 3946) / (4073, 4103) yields -2.9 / 41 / 49.9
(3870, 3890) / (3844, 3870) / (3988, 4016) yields 2.7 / 46.4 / 51.9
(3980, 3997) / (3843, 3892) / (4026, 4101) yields 0.8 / 43.7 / 52.6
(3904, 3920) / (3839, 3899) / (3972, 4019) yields -0.7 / 42.7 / 49.8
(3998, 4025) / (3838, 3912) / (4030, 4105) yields -2.3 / 43.3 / 52.2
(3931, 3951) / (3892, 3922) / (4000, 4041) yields 3.9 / 44.3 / 53.6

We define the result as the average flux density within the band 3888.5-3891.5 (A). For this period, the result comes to 36.3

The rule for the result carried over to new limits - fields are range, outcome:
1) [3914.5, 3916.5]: 45.7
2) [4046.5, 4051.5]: 56.4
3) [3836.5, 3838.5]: 31.5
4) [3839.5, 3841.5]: 38.8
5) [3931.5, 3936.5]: 28.4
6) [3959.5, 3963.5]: 45.4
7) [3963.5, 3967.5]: 38.8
